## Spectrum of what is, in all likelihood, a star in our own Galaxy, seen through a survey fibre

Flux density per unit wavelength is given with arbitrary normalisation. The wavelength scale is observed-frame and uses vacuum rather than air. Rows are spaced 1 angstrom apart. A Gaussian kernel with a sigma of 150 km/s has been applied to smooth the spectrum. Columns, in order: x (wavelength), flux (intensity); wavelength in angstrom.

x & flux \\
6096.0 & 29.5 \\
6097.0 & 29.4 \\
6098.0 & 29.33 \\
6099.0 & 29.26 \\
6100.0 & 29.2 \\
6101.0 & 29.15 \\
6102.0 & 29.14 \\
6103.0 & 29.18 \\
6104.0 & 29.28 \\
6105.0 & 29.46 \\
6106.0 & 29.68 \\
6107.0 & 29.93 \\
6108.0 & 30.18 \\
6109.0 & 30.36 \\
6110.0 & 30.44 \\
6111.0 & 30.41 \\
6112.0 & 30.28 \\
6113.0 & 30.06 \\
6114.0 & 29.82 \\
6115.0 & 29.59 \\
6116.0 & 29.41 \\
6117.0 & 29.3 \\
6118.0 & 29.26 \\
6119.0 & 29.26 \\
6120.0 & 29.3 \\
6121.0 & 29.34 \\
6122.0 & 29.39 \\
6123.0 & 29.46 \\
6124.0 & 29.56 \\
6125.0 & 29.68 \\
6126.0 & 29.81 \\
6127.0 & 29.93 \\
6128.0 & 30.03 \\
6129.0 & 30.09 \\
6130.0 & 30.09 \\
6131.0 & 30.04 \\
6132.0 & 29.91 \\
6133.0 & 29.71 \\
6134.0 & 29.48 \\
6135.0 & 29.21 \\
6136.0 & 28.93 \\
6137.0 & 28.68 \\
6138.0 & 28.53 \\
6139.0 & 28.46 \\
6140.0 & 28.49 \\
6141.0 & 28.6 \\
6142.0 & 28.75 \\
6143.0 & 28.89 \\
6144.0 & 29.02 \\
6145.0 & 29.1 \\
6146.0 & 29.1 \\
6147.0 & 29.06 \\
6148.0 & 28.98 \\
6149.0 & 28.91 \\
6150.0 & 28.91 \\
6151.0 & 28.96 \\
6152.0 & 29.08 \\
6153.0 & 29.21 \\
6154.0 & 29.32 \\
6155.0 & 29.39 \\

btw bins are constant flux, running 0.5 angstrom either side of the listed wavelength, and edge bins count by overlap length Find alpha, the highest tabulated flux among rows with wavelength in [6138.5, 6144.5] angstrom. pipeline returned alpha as 29.02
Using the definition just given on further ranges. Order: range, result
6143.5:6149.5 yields 29.1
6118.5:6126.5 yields 29.81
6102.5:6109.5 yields 30.36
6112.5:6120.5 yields 30.06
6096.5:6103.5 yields 29.4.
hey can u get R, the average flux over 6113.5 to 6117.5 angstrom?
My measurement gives 29.5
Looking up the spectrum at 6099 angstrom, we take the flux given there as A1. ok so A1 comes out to 29.26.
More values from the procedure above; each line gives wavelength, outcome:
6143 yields 28.89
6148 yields 28.98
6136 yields 28.93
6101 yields 29.15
